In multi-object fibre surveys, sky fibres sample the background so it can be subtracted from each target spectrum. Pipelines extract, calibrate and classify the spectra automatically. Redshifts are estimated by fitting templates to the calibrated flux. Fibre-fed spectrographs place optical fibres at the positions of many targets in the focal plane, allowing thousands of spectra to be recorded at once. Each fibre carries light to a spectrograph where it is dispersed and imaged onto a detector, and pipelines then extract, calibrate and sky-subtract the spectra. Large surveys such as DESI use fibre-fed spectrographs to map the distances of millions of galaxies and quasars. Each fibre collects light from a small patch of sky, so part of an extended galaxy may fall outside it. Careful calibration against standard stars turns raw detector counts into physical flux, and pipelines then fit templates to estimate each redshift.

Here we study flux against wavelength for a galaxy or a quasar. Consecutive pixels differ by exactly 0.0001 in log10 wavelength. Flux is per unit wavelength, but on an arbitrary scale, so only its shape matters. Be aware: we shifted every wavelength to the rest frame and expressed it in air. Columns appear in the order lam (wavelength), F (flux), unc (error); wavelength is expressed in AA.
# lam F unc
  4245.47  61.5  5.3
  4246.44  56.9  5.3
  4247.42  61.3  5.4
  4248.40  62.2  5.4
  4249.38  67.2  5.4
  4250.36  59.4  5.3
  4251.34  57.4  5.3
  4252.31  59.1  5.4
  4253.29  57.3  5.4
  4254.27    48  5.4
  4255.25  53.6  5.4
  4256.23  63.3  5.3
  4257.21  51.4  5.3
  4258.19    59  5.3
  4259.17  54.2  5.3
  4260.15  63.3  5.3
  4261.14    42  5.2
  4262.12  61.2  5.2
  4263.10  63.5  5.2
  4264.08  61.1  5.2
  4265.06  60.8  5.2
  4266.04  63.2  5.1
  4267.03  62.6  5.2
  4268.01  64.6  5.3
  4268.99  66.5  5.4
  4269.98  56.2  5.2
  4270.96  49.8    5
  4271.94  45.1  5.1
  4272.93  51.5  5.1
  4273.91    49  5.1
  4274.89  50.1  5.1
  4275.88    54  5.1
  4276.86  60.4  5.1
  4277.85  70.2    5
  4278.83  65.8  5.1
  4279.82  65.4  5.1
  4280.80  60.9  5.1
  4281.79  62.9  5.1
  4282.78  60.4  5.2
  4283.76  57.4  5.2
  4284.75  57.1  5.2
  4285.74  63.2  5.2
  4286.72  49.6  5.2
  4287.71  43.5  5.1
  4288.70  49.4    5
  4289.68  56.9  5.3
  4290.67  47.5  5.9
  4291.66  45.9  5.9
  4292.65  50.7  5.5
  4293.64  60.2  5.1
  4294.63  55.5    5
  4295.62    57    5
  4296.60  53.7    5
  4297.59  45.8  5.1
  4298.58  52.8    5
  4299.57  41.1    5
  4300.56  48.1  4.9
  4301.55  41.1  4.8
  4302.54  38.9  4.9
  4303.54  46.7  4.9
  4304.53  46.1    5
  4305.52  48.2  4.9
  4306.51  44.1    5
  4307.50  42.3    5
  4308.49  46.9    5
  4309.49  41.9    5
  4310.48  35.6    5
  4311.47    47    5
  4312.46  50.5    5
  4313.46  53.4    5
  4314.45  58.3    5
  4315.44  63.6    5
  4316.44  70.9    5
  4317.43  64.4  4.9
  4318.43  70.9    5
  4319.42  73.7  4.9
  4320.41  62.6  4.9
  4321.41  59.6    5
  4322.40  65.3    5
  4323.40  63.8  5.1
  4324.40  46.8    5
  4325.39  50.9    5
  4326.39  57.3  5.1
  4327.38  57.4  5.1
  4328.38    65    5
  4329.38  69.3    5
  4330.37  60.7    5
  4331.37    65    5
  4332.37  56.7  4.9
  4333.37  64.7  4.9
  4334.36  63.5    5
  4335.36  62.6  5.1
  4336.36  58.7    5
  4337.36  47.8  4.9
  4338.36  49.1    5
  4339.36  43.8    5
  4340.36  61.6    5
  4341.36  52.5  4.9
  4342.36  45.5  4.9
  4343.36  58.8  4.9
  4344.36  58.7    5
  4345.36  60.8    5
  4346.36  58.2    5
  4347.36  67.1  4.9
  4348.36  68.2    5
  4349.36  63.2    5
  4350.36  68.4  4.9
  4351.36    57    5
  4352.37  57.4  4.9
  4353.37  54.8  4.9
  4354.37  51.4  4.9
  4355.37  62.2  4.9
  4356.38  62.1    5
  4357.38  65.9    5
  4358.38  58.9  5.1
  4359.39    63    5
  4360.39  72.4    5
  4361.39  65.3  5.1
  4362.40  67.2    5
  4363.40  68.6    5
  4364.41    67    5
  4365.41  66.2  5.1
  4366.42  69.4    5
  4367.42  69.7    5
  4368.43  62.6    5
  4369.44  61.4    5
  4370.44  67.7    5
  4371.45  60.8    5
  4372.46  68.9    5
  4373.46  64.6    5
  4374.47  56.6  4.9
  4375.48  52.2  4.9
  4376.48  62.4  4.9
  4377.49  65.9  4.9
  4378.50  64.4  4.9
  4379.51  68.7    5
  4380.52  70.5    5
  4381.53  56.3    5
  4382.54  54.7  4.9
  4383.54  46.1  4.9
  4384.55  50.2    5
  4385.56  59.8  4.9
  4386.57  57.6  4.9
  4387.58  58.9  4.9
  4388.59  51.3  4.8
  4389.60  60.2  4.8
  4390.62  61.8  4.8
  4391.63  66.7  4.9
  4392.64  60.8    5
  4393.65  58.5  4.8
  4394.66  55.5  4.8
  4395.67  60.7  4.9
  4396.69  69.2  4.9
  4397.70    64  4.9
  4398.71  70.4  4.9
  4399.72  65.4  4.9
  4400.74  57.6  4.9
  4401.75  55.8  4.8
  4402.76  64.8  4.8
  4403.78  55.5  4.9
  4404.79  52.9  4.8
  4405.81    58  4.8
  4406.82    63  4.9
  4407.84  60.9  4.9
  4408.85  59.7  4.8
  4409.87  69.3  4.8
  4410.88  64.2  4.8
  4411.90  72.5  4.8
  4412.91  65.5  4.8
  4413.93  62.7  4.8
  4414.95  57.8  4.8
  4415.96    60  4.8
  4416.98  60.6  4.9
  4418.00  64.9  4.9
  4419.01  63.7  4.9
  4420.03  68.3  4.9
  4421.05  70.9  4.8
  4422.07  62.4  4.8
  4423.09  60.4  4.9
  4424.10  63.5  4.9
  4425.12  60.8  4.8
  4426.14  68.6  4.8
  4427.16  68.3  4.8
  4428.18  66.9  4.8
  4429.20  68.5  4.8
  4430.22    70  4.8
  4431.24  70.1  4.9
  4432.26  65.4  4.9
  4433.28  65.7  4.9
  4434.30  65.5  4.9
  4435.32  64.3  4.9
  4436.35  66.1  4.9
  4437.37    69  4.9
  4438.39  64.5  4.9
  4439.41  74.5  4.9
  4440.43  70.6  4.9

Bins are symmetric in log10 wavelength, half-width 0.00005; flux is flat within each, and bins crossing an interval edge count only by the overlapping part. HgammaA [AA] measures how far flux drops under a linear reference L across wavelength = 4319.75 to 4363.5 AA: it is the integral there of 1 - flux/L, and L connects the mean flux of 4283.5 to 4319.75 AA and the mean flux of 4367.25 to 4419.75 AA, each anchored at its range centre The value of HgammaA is -3.15 AA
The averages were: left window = 51.8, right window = 61.4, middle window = 60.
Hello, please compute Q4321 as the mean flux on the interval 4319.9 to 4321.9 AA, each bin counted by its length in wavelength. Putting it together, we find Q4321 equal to 61.2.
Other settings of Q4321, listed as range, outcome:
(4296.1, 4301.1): 48.3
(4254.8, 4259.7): 56.4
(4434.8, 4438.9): 65.9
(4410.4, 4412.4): 68.2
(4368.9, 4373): 64.7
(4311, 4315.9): 54.6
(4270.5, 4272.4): 47.5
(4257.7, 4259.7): 56.8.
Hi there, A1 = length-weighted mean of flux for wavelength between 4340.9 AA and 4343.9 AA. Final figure 52.3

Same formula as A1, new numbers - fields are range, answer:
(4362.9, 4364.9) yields 67.7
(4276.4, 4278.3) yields 65.1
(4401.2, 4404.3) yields 58.7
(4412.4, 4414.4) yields 64.2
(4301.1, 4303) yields 40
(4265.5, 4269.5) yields 64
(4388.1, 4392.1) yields 59.9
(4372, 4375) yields 63.2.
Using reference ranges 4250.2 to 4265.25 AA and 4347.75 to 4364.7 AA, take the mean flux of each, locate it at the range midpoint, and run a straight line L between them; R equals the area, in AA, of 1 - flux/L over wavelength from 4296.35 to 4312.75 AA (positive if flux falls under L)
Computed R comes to 4.04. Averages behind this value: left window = 57.1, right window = 63.1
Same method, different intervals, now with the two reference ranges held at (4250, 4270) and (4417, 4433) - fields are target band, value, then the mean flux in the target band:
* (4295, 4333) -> 4.1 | 54.4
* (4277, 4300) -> 1.7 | 55.5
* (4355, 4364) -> -0.3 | 65.1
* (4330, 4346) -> 1.3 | 56.9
